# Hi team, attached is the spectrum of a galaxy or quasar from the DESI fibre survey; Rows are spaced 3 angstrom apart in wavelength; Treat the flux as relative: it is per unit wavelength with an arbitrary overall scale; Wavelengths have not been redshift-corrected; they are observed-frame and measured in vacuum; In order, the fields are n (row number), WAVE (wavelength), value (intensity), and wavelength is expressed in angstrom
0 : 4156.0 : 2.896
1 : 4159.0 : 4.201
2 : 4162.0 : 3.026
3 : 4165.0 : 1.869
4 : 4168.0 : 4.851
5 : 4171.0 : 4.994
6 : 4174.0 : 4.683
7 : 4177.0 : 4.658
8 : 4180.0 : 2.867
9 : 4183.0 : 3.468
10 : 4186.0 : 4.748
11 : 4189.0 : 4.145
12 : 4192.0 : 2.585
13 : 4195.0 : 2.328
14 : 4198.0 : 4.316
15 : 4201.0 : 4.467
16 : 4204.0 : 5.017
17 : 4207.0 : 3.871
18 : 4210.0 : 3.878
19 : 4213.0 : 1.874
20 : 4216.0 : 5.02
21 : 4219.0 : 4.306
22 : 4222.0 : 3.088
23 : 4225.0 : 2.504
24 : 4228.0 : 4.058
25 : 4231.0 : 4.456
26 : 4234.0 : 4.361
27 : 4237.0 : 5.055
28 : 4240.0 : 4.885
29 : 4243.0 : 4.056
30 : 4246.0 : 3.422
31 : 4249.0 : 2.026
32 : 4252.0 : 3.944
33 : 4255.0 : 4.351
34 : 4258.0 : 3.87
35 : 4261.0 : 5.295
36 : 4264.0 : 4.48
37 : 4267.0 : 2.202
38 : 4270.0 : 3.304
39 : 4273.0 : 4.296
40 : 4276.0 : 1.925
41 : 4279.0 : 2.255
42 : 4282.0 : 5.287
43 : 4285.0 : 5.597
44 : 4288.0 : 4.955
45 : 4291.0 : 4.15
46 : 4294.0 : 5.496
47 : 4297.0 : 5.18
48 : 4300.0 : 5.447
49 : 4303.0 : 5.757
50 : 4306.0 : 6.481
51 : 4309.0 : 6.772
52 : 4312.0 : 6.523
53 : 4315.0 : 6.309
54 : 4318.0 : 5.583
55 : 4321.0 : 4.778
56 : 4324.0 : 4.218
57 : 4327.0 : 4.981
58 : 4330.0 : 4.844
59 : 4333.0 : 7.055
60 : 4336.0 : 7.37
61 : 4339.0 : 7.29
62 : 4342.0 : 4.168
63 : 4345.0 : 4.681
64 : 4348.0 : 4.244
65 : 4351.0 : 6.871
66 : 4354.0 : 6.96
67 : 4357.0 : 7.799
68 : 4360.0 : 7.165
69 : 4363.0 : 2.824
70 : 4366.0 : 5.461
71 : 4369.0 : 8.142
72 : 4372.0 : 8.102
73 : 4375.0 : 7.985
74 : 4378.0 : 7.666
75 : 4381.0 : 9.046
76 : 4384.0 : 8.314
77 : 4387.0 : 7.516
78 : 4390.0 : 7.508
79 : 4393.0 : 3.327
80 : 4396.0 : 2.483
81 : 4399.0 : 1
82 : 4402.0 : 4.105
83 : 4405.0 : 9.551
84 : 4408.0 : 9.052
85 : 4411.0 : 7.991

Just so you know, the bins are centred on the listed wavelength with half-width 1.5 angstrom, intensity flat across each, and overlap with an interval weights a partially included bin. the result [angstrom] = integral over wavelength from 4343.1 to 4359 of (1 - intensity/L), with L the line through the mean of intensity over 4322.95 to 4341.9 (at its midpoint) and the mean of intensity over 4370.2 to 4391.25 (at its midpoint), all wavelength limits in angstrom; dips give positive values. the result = 1.5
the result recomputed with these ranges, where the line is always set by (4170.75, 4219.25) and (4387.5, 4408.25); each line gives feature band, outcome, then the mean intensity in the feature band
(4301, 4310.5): -3.5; 6.29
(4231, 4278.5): 5.1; 3.82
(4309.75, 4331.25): -3.2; 5.38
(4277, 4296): -0.3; 4.57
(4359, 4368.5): -0.8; 5.36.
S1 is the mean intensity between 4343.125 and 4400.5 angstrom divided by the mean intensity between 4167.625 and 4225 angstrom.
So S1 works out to 1.58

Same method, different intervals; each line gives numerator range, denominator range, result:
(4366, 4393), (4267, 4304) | 1.75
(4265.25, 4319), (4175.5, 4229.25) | 1.30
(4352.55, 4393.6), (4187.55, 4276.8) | 1.86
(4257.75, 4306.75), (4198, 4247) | 1.10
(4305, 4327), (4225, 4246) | 1.35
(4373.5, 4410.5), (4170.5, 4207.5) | 1.63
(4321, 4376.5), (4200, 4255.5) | 1.55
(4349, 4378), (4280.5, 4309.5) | 1.25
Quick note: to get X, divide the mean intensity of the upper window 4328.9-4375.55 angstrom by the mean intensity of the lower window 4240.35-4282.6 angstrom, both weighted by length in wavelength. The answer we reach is 1.74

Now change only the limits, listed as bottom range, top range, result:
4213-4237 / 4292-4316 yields 1.52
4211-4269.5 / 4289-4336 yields 1.46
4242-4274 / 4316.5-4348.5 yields 1.45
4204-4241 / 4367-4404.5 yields 1.59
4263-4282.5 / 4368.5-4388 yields 2.49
